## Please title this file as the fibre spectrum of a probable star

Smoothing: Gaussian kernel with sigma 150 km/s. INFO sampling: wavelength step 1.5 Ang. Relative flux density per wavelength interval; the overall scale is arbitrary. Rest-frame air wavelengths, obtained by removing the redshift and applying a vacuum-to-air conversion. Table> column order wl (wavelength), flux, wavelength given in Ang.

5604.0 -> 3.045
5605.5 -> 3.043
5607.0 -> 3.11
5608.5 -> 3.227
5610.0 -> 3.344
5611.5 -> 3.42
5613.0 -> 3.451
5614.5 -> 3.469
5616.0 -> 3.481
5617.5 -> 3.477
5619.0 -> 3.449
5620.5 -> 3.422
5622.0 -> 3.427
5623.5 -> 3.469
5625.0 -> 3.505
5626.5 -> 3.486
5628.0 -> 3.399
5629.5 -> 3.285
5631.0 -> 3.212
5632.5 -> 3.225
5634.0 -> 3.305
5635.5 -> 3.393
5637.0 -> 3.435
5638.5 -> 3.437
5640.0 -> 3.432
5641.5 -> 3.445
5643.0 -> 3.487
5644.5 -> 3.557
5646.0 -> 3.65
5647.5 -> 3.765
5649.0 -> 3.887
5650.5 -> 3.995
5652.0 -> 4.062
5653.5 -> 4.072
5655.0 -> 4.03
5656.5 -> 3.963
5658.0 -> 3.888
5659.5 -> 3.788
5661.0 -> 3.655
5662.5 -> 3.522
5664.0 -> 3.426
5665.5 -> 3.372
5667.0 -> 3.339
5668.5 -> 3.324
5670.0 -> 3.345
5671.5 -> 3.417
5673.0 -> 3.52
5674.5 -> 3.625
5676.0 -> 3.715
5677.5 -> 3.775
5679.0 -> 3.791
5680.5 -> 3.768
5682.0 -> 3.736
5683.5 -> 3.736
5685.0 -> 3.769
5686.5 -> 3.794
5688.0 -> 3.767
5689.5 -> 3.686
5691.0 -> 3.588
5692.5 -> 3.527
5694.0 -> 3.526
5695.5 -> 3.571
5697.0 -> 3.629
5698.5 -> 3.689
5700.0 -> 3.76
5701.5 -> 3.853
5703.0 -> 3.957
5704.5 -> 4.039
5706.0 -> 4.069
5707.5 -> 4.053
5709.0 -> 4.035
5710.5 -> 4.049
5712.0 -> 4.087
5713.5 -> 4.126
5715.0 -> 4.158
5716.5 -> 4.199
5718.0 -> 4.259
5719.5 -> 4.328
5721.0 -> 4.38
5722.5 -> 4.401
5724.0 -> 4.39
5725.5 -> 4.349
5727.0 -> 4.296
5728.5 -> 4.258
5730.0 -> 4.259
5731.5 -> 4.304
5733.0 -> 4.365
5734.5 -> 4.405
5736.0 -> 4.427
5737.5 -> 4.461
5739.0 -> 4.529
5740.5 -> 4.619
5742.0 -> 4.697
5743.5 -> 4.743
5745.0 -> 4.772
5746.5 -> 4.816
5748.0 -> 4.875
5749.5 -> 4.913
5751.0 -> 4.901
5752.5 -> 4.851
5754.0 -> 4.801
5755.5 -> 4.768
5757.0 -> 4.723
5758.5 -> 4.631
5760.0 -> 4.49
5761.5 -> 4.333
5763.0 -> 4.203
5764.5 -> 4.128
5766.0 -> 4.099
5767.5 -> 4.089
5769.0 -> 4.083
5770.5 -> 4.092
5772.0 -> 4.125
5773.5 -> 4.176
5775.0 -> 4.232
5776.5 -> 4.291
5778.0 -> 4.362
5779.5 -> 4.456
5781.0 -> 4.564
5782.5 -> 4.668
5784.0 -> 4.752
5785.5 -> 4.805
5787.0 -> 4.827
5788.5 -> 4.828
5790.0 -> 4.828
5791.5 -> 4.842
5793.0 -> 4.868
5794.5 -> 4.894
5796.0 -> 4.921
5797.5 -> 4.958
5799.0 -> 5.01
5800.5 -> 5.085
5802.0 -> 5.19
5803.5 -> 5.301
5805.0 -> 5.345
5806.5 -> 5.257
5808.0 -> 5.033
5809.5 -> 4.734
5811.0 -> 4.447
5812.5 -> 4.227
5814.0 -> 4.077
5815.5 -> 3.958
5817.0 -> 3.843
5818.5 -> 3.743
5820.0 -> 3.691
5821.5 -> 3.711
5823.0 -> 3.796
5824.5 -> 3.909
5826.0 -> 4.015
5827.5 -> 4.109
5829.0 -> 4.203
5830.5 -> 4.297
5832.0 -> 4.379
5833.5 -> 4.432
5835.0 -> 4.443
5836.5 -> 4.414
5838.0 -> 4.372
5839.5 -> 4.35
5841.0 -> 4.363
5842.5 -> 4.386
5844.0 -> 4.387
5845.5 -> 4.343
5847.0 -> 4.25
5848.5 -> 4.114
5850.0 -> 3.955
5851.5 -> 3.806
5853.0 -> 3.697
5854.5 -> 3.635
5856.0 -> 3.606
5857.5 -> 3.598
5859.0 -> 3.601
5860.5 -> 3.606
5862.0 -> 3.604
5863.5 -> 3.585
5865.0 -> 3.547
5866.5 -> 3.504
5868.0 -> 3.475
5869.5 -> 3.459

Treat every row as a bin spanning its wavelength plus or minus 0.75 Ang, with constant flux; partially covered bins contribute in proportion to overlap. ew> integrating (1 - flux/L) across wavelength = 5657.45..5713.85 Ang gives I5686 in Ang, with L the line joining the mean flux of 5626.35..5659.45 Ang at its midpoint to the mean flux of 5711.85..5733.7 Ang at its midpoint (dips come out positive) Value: 3.7 Ang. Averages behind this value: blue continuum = 3.62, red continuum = 4.28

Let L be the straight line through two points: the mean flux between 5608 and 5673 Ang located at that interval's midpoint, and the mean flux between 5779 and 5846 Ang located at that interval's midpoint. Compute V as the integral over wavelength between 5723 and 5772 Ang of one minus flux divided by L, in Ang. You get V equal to -4.1 Ang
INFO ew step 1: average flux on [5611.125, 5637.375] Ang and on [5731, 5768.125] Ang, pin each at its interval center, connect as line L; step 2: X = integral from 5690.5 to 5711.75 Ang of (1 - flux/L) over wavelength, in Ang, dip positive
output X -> 1.53 Ang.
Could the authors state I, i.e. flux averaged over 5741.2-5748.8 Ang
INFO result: 4.78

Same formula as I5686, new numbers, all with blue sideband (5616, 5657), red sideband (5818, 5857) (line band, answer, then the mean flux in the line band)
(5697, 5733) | -3.51 Ang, 4.14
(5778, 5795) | -3.35 Ang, 4.74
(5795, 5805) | -2.75 Ang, 5.09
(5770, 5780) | -0.81 Ang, 4.25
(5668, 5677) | 0.38 Ang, 3.5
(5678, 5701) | 0.06 Ang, 3.69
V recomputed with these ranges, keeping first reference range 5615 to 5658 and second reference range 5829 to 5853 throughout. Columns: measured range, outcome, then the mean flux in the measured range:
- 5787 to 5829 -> -3.97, 4.54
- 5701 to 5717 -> -1.02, 4.06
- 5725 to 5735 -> -1.11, 4.32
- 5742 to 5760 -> -3.75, 4.78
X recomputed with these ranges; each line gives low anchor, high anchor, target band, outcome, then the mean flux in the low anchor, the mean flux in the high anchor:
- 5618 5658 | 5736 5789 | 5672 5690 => 0.9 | 3.57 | 4.53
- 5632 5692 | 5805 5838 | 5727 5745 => -2.5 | 3.64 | 4.25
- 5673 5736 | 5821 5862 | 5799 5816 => -3.2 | 3.98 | 4.06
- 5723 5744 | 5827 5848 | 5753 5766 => -0.2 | 4.43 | 4.34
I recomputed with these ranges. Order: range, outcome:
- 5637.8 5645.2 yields 3.47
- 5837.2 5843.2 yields 4.37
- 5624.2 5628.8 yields 3.46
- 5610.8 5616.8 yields 3.46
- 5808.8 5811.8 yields 4.58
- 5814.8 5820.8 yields 3.81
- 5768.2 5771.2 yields 4.09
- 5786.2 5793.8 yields 4.84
